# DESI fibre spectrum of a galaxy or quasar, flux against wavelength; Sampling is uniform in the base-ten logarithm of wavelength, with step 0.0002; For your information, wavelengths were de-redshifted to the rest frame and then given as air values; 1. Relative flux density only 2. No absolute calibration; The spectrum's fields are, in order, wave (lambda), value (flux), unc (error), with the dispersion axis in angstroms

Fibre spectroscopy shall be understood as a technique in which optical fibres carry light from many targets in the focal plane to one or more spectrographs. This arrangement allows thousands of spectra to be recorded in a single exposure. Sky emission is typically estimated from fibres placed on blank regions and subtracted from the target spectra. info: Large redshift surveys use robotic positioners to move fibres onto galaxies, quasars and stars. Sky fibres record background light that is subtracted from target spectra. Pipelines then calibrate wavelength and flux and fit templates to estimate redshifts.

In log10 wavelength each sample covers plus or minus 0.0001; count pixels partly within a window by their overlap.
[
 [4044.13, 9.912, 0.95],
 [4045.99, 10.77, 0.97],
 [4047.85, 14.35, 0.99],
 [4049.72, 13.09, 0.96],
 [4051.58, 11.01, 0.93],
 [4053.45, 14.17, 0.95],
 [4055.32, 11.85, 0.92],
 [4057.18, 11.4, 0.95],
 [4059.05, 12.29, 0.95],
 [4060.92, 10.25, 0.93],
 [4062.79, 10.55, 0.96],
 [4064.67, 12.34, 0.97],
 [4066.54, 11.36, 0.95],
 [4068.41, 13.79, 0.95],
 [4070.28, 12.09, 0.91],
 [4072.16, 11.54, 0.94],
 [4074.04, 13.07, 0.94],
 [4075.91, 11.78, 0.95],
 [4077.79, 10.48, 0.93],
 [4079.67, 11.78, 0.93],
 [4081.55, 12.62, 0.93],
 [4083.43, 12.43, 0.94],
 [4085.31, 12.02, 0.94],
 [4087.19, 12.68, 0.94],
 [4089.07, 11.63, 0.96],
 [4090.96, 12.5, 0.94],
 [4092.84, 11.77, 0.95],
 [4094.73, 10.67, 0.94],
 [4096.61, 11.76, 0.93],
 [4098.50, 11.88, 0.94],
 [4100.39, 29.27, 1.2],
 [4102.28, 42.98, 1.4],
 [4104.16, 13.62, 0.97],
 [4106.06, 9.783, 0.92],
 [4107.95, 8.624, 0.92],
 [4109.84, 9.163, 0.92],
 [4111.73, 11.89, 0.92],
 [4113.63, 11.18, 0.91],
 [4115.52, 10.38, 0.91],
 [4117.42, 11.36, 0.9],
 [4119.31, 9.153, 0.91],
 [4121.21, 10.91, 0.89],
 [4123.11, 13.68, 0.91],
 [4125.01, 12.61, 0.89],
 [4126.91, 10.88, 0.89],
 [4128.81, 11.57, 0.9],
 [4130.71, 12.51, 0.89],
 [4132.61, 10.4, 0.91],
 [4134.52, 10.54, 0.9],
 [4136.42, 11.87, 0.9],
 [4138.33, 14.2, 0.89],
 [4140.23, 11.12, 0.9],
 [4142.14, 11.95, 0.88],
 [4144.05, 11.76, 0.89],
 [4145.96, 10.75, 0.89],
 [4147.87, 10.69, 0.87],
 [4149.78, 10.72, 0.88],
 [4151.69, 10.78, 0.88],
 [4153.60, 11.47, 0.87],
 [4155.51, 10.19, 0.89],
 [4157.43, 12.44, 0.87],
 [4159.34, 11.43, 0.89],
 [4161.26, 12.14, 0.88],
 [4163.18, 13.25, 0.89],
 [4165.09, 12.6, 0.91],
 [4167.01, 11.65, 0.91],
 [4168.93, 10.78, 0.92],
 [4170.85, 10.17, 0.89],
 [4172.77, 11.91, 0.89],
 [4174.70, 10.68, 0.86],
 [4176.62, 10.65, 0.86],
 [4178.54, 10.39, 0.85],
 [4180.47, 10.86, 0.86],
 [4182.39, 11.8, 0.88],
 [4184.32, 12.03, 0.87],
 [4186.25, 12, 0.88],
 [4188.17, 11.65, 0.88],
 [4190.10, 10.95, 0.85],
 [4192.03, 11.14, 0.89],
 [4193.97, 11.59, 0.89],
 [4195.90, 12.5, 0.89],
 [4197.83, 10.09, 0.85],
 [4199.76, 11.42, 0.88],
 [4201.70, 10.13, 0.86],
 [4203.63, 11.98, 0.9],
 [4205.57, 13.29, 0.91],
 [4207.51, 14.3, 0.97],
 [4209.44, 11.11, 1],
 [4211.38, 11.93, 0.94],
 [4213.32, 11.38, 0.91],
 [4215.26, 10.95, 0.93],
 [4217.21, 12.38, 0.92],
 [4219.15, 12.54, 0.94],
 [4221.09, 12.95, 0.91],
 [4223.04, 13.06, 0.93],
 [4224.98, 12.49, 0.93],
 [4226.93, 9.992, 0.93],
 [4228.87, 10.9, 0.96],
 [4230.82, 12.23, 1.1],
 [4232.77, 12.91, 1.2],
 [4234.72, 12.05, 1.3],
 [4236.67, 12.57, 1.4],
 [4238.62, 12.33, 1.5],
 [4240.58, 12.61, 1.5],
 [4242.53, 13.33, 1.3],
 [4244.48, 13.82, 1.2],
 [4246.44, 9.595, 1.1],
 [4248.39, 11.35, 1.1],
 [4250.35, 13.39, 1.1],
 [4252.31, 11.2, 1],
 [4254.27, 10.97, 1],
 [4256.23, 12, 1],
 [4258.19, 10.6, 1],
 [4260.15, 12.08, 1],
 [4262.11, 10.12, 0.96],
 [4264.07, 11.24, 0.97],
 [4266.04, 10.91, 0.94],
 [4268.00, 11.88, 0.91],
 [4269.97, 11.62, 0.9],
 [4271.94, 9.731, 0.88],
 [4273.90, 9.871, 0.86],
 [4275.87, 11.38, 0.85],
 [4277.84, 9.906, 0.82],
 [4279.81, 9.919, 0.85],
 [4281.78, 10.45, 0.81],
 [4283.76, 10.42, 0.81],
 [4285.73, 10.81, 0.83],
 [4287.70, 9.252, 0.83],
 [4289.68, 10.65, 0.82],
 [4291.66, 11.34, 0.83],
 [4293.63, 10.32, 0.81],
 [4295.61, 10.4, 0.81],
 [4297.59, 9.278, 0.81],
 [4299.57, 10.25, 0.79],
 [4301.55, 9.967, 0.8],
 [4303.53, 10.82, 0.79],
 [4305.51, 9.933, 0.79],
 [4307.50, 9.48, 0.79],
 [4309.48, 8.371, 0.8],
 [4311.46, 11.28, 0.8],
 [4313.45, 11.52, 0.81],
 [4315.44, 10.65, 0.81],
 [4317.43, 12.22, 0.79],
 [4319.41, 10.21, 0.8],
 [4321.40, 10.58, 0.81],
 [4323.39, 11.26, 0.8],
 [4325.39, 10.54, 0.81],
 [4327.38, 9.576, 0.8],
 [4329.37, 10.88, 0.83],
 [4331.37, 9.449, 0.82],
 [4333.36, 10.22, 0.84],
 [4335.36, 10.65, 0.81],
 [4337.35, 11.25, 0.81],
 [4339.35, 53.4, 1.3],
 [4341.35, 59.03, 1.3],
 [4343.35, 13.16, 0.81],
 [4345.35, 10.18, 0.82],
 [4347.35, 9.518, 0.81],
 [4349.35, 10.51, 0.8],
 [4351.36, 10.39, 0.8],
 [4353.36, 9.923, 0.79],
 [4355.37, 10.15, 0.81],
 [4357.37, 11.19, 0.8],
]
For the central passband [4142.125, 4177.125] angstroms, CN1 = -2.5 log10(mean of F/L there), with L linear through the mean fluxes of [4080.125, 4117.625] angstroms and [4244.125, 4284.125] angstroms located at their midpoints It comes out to 0.13 mag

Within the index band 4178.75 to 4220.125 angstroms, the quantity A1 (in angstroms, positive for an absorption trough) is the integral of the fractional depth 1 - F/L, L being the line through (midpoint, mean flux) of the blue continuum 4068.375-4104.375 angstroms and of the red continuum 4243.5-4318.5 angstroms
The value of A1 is 2.2 angstroms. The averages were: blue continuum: 14.6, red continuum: 10.8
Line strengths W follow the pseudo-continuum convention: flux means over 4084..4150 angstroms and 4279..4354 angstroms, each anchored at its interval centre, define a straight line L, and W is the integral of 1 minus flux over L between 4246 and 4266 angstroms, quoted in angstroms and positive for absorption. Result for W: 2.46 angstroms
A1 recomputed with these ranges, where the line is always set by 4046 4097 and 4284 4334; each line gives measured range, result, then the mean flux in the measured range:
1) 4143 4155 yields 0.5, 11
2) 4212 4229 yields -1.4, 11.9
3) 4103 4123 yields 1.1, 11.1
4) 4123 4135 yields 0.0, 11.7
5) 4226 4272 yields -3.8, 11.7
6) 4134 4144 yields -0.4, 12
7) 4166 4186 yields 0.3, 11.1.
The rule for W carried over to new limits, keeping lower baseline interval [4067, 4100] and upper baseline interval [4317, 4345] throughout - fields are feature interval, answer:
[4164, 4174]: 1.8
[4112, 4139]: 3.4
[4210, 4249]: 8.1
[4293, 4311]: 7.3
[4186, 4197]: 2.2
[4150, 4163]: 2.2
